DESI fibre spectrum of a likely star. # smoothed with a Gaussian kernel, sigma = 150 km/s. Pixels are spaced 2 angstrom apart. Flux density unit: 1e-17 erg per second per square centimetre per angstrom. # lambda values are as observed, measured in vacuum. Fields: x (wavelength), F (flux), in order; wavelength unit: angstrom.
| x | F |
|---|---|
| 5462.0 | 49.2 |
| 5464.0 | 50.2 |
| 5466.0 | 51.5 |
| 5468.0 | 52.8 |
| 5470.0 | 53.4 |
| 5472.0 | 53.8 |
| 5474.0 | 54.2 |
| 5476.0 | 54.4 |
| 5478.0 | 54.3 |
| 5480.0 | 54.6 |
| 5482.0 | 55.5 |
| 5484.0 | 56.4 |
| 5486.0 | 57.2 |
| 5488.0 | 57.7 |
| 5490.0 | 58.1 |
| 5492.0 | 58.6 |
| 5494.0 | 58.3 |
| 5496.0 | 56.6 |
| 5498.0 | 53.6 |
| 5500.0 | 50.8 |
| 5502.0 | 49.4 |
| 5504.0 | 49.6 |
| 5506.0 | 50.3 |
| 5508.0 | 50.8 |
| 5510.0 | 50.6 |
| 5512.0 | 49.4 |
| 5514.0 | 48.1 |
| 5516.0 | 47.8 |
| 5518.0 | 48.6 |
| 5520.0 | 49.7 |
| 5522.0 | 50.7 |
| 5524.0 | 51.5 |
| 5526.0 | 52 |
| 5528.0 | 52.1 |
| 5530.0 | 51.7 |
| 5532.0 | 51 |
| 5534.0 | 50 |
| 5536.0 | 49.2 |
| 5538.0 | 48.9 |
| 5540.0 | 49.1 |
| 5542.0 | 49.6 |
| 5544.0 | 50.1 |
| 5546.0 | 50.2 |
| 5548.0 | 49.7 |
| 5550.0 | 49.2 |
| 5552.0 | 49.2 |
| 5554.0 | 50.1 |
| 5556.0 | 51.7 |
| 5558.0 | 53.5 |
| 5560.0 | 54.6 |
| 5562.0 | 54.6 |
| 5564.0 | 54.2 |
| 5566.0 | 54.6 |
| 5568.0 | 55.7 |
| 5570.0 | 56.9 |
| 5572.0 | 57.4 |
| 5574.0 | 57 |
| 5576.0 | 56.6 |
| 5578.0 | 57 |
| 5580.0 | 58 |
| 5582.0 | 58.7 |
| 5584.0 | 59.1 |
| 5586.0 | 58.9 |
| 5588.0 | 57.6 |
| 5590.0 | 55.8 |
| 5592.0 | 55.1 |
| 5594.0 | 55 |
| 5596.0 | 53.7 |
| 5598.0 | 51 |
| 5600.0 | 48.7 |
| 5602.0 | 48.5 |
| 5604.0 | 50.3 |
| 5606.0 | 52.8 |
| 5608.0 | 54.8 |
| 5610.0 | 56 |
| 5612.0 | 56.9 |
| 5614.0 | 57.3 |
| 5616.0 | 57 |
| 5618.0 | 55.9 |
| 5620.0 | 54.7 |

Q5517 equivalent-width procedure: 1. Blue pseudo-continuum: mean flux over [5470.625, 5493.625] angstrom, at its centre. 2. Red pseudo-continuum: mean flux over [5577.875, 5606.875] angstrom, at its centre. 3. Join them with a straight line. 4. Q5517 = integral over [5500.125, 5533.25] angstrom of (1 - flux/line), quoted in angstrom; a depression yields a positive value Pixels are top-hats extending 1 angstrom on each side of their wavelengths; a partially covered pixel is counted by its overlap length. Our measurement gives 3.2 angstrom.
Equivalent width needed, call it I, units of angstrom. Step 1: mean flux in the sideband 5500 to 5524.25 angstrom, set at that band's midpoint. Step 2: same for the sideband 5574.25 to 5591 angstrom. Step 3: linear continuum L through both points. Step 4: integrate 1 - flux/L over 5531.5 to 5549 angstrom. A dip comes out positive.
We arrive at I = 1.0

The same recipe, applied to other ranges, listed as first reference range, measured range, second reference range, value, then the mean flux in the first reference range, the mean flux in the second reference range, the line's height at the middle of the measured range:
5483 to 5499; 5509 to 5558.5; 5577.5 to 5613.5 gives 5.34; 57.1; 54.9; 56.2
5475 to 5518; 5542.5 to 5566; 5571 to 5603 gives 1.32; 53.3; 55.5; 54.7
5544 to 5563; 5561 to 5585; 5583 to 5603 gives -1.73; 51.4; 54.3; 52.8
